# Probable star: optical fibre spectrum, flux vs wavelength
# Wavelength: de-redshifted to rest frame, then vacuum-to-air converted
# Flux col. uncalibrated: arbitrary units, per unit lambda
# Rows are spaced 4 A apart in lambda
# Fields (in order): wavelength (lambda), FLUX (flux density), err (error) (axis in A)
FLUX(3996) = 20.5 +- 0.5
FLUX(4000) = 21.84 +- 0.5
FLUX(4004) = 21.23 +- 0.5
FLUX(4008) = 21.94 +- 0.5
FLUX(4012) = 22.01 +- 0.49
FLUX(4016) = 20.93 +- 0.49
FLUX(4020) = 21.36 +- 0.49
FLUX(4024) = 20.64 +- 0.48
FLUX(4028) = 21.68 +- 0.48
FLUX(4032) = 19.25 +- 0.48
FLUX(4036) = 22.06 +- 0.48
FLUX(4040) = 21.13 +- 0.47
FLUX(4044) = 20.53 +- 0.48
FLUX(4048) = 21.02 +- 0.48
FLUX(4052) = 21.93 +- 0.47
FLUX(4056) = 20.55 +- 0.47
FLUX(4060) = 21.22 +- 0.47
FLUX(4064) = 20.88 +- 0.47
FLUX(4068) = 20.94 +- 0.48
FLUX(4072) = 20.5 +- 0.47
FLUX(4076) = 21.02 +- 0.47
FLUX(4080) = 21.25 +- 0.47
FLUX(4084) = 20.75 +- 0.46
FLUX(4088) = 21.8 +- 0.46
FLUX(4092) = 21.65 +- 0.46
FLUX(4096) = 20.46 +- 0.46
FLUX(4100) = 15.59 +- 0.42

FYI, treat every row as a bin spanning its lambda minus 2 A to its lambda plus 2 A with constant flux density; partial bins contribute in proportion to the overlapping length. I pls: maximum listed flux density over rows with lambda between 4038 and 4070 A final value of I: 21.93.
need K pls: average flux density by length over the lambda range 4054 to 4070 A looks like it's 20.9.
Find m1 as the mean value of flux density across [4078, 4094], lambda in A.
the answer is 21.4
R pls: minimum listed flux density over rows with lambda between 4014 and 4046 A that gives 19.25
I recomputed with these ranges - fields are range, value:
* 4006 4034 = 22.01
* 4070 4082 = 21.25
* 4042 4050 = 21.02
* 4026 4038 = 22.06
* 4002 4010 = 21.94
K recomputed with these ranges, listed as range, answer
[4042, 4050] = 20.8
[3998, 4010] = 21.7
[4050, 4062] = 21.2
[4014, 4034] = 20.8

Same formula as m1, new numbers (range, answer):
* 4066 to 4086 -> 20.9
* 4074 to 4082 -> 21.1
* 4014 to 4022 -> 21.1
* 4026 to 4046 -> 20.9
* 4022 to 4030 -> 21.2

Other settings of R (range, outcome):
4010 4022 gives 20.93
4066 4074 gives 20.5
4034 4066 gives 20.53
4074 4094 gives 20.75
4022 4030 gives 20.64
